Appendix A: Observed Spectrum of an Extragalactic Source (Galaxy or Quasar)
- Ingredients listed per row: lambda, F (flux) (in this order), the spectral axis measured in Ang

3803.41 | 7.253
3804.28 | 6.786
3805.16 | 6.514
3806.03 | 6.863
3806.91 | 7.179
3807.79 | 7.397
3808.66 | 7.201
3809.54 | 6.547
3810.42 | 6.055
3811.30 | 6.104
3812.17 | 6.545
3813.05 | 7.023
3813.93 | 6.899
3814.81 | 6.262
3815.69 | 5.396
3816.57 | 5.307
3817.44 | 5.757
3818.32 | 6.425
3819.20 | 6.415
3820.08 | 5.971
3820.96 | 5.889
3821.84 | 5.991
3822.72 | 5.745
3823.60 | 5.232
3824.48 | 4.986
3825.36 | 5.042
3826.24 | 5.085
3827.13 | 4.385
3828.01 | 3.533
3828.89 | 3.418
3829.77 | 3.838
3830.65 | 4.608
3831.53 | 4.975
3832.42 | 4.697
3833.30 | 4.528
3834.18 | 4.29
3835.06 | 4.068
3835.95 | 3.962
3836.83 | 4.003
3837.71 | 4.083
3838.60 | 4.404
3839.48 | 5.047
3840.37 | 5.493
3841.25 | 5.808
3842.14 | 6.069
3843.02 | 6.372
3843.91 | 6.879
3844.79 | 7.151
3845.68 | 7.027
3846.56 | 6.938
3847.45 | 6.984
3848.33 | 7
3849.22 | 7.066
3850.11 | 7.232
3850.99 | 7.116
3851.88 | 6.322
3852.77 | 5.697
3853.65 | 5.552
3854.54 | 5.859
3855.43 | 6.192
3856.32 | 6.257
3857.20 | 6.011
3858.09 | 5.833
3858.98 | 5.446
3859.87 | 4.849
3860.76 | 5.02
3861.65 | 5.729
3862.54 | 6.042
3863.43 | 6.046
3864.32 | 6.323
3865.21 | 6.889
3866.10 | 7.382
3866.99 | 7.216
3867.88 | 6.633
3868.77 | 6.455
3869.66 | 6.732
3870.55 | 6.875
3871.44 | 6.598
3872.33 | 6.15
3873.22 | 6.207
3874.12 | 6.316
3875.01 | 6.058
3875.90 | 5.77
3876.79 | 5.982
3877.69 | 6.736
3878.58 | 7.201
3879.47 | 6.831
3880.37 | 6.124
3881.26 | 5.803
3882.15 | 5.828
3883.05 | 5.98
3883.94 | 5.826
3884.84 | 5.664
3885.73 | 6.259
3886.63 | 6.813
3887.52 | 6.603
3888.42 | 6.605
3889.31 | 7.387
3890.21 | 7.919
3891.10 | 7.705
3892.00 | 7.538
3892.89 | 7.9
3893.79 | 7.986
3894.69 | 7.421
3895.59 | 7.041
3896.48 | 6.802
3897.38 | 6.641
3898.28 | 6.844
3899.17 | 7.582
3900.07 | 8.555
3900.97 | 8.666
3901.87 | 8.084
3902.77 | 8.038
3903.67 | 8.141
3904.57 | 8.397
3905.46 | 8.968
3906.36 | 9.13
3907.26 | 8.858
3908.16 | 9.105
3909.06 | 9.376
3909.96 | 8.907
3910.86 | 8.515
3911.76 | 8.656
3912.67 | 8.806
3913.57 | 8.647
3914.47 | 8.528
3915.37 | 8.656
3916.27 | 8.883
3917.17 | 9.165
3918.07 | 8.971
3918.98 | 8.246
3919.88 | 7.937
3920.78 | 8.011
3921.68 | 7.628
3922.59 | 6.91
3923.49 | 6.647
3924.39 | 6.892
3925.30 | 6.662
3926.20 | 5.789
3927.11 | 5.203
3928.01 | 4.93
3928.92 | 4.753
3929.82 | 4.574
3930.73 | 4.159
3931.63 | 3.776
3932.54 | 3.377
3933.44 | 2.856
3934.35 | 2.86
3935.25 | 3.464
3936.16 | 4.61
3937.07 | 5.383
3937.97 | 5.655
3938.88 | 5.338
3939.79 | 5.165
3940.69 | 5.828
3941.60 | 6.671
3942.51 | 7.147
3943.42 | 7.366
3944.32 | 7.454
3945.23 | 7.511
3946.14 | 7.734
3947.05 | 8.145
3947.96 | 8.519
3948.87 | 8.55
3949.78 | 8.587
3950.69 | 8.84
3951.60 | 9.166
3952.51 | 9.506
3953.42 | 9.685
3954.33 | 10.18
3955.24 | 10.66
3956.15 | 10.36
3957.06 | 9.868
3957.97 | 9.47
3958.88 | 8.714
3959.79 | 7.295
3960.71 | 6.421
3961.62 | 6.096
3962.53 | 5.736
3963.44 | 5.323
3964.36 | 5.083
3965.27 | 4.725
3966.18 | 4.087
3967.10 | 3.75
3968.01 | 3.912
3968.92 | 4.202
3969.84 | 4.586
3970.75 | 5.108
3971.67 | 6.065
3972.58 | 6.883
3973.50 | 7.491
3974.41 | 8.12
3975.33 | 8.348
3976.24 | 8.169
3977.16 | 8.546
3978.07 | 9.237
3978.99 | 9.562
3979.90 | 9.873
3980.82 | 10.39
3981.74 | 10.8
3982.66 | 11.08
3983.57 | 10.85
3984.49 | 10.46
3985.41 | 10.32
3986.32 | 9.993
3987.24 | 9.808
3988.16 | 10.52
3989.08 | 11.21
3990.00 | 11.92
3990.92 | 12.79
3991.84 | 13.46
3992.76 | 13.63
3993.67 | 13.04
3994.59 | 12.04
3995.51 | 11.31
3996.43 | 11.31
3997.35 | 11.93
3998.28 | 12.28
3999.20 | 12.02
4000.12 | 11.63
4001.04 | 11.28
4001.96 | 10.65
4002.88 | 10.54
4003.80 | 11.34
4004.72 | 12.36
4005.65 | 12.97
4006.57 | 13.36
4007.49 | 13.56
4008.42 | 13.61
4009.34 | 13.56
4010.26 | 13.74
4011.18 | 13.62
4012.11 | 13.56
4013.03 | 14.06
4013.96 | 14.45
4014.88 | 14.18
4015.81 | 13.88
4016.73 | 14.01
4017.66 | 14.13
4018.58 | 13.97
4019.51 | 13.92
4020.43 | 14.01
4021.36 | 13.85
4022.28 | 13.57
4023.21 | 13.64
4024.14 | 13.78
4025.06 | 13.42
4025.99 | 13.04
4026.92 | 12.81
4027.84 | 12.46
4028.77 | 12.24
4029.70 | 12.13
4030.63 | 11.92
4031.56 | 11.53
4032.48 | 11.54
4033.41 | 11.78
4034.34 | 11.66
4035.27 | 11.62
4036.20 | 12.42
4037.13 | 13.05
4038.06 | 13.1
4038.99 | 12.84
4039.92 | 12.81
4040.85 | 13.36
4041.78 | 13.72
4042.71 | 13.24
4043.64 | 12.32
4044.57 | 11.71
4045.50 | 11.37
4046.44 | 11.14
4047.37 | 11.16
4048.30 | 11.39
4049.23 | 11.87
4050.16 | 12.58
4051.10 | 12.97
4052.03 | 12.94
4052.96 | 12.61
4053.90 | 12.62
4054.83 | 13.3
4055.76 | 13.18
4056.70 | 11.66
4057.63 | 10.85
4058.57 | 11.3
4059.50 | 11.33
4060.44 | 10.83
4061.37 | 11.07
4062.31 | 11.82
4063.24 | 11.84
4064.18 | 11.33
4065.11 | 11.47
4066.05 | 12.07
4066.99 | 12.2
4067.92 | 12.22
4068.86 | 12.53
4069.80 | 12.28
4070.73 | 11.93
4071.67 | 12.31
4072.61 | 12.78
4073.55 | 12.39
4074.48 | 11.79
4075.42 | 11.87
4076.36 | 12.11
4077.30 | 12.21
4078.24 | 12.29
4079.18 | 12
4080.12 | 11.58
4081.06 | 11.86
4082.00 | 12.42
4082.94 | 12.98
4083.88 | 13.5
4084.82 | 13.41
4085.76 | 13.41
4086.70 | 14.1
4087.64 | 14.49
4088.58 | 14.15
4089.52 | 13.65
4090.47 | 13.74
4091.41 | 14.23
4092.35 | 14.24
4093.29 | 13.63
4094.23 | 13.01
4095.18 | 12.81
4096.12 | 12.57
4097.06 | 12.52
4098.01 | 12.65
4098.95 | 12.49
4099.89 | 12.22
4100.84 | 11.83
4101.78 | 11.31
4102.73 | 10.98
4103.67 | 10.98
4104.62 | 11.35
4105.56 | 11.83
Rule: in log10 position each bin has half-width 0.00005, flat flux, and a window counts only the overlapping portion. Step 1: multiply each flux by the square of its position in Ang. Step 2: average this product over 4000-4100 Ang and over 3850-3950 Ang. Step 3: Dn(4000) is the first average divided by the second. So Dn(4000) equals 2.0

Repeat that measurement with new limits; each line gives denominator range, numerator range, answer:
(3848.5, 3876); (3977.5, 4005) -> 1.92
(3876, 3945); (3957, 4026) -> 1.60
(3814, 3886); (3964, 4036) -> 2.06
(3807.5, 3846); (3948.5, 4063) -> 2.20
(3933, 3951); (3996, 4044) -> 2.10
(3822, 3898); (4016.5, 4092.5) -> 2.29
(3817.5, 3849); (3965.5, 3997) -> 1.86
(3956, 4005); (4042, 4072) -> 1.36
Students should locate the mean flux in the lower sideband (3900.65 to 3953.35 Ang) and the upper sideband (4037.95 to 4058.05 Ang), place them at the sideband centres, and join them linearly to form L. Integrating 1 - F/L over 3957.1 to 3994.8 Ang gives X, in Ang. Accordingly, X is 3.5 Ang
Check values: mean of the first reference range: 7.19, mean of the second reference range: 12.4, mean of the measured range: 8.51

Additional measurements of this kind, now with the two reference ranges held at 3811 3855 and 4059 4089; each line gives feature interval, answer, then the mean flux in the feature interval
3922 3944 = 8.2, 5.28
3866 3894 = 1.1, 6.64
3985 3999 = -2.3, 11.7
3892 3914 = -1.8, 8.2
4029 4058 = -2.0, 12.3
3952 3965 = 1.4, 8.13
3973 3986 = 0.3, 9.52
